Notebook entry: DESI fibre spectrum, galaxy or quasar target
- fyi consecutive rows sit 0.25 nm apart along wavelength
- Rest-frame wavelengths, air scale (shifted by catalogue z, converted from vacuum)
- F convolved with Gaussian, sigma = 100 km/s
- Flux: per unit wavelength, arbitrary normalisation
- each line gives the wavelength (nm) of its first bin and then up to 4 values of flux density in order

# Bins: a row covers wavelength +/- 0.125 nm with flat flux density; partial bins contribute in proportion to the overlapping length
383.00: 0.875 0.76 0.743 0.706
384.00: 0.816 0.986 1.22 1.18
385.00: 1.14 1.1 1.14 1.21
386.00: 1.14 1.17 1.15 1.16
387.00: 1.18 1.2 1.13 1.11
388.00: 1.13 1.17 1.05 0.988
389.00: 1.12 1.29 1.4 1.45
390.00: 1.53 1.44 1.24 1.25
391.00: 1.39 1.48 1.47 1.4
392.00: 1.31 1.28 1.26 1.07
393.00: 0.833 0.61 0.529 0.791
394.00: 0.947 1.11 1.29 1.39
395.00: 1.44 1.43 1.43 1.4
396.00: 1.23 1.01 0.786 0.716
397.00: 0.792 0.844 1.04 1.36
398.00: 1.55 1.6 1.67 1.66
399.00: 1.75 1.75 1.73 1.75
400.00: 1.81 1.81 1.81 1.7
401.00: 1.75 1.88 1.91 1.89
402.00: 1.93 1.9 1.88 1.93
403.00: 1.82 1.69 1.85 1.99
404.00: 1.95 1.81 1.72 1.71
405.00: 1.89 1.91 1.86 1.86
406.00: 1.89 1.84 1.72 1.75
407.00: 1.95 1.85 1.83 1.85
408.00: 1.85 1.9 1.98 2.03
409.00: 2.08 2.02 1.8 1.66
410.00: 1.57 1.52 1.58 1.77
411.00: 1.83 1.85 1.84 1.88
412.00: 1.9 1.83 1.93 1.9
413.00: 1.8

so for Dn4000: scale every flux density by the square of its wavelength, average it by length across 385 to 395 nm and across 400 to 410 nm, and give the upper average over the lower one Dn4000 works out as 1.69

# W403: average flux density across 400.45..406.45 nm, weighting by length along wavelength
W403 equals 1.85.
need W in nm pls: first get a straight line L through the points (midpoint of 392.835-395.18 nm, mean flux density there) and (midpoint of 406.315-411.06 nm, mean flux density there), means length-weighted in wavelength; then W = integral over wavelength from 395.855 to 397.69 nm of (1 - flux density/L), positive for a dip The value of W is 0.346 nm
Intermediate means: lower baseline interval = 1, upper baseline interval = 1.82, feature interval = 0.938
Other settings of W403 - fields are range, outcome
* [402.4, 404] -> 1.87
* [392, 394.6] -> 0.985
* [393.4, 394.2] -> 0.796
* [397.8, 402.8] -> 1.77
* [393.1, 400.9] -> 1.31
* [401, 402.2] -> 1.89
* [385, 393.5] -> 1.2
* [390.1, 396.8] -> 1.17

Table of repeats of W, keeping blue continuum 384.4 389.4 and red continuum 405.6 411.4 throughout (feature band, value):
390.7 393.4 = 0.205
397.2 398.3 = 0.151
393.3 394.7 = 0.443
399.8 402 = -0.327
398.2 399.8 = -0.184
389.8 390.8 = -0.099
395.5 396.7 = 0.267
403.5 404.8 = -0.120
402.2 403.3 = -0.137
